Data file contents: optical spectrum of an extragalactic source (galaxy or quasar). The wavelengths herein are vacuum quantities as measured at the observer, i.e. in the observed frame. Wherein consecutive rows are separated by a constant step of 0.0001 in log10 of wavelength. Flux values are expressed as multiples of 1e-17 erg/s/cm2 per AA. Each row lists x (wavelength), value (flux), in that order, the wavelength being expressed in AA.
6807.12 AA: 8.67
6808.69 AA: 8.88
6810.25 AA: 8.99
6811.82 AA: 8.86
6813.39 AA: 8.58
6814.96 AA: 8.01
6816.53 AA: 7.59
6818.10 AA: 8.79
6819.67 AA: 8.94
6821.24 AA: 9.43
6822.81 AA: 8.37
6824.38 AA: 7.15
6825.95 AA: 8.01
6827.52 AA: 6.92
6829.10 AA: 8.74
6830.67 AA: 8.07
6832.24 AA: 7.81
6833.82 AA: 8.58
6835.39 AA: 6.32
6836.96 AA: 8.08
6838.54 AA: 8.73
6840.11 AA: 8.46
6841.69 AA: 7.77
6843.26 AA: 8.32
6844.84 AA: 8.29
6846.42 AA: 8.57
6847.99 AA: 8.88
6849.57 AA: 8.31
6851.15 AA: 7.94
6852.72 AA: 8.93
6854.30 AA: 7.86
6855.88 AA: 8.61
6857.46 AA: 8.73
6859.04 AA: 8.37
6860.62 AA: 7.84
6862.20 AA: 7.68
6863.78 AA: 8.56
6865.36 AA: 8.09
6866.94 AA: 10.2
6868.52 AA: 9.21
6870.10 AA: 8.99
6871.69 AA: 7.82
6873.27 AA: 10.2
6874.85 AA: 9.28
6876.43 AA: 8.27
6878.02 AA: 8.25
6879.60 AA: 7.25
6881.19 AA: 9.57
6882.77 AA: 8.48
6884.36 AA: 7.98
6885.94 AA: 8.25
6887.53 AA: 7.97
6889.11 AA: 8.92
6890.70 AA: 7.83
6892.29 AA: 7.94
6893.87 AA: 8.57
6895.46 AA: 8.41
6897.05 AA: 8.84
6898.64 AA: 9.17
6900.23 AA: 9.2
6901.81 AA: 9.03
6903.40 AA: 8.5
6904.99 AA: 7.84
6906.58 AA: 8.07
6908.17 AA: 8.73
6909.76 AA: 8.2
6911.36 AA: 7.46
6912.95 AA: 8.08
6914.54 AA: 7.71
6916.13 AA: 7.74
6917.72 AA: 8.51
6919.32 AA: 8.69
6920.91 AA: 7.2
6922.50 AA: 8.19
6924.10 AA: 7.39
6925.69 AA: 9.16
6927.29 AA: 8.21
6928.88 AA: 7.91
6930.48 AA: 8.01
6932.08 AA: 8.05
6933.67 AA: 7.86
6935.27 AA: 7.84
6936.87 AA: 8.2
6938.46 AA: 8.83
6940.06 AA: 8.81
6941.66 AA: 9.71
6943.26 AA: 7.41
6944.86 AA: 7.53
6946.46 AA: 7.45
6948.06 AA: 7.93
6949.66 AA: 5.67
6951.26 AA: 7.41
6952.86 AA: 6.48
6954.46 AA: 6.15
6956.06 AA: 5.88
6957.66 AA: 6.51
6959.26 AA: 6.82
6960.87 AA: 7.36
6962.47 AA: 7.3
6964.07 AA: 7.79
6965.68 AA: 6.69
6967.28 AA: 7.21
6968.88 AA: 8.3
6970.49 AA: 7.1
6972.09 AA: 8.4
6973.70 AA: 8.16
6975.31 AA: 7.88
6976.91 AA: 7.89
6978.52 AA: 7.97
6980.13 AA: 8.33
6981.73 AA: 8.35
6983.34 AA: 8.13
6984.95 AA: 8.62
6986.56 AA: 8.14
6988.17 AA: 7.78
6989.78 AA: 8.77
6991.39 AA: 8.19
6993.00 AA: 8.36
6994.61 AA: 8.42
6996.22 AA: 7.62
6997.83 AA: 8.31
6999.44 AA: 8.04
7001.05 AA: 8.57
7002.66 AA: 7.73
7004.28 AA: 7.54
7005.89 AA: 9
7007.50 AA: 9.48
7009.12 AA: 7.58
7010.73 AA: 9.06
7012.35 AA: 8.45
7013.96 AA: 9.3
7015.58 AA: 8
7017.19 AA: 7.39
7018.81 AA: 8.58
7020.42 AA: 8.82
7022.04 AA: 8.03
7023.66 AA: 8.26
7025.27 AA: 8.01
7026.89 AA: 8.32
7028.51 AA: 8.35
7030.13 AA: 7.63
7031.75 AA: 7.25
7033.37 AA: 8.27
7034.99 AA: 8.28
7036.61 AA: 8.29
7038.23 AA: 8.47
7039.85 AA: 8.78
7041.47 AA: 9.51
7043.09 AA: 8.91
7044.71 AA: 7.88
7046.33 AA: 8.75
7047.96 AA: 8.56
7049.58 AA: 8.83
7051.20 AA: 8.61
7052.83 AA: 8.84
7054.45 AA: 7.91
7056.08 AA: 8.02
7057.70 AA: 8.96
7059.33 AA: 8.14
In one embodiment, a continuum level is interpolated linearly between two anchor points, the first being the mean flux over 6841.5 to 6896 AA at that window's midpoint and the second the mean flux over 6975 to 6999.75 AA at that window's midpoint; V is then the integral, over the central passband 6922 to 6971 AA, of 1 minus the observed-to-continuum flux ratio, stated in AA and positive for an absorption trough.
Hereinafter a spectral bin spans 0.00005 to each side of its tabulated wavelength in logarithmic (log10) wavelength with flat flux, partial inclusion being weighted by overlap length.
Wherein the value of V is 4.1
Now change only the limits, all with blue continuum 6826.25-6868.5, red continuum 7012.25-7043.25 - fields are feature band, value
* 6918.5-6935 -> 0.5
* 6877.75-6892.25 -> 0.0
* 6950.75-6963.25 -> 2.4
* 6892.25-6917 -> -0.2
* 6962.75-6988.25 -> 1.2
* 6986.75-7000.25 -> 0.2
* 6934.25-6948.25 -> 0.2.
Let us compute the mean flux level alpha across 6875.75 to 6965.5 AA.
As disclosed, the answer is 7.96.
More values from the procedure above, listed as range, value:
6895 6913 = 8.48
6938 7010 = 7.81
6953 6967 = 6.81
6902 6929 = 8.12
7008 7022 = 8.4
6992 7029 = 8.31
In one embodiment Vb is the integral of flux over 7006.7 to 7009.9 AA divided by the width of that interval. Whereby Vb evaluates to 8.52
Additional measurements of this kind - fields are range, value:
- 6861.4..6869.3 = 8.75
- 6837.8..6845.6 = 8.31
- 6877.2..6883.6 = 8.37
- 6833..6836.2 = 7.46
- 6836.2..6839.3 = 8.39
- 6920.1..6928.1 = 8.04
